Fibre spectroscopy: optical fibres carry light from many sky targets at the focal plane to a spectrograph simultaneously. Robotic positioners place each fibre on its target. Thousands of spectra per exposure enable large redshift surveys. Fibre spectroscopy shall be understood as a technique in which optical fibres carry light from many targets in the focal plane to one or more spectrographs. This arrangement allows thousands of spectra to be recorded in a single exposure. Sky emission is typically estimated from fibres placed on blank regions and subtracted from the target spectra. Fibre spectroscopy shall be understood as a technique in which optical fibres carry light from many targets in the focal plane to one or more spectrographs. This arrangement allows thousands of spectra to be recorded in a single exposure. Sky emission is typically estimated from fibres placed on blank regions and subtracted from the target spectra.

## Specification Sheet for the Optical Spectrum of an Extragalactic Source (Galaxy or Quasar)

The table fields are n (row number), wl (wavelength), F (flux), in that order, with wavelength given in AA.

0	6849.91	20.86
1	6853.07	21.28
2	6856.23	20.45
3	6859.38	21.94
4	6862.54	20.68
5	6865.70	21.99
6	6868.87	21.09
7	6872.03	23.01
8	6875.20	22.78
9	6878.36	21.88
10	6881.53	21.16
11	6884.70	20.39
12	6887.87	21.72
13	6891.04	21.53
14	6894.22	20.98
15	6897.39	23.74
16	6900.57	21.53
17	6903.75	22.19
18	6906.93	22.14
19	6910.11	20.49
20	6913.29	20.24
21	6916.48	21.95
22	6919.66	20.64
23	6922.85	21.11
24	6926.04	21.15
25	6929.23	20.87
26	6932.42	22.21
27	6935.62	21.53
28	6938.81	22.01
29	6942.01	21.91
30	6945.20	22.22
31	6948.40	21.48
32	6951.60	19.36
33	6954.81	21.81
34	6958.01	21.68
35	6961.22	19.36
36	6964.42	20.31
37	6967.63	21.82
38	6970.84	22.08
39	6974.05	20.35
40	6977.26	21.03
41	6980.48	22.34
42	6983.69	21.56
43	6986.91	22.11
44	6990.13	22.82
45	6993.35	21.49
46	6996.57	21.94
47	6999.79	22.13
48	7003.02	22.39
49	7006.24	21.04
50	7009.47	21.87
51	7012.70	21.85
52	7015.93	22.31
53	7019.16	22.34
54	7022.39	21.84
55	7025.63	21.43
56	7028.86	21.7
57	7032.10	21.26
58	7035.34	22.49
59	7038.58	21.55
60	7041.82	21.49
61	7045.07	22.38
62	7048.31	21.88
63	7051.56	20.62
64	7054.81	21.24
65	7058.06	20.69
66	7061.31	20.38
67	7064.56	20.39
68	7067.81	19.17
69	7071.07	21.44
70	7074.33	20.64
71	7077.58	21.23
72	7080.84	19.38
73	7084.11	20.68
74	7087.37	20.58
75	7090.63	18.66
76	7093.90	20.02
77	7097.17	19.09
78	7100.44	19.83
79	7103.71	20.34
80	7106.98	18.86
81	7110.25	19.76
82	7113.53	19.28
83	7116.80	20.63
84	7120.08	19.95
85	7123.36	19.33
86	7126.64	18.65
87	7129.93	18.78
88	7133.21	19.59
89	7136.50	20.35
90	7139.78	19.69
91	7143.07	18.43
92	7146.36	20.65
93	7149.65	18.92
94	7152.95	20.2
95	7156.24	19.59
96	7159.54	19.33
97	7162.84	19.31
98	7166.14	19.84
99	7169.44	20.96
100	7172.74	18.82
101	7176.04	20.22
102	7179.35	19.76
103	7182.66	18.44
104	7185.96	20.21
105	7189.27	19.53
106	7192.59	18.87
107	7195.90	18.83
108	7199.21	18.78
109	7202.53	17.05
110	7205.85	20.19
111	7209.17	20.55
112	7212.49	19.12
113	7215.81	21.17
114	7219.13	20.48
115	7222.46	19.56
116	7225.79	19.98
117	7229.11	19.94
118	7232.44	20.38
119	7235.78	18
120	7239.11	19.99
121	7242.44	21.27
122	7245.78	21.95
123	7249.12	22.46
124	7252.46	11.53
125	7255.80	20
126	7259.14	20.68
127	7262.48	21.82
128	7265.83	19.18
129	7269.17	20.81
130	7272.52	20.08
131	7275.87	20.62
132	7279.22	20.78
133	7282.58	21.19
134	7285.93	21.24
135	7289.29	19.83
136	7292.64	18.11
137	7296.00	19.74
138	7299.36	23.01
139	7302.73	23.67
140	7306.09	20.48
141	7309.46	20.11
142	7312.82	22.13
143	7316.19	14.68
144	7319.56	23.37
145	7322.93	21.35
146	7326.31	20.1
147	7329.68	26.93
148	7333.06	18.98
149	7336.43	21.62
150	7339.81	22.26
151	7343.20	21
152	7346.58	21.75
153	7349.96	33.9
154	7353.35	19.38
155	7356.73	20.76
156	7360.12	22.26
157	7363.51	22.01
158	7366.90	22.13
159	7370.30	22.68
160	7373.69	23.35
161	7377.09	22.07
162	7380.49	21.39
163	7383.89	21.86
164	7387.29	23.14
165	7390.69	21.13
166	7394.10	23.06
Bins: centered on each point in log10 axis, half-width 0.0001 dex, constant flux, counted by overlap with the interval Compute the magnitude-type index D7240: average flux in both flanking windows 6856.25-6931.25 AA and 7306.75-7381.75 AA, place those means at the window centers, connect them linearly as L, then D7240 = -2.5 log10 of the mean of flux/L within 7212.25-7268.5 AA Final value 0.10 mag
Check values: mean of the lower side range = 21.5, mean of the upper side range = 22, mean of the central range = 19.9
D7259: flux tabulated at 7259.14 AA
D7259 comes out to 20.68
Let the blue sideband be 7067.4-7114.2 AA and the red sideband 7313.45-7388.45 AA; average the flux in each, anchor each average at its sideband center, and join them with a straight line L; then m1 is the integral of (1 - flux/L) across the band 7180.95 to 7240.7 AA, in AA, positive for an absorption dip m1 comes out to 4.15 AA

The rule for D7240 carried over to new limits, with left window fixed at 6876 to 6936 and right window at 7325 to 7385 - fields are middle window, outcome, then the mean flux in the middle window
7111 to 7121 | 0.104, 19.9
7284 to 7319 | 0.100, 20.4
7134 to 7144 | 0.126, 19.6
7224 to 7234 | 0.108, 20.1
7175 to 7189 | 0.129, 19.6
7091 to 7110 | 0.122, 19.6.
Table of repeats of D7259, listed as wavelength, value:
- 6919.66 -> 20.64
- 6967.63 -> 21.82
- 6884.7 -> 20.39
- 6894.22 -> 20.98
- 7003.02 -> 22.39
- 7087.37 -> 20.58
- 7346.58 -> 21.75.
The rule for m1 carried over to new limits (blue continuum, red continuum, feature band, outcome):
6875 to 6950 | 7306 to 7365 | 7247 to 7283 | 3.2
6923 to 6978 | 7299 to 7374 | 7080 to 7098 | 1.5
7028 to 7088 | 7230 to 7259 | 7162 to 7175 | 0.2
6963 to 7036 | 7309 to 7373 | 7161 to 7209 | 5.5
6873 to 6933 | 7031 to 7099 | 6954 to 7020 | -1.7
